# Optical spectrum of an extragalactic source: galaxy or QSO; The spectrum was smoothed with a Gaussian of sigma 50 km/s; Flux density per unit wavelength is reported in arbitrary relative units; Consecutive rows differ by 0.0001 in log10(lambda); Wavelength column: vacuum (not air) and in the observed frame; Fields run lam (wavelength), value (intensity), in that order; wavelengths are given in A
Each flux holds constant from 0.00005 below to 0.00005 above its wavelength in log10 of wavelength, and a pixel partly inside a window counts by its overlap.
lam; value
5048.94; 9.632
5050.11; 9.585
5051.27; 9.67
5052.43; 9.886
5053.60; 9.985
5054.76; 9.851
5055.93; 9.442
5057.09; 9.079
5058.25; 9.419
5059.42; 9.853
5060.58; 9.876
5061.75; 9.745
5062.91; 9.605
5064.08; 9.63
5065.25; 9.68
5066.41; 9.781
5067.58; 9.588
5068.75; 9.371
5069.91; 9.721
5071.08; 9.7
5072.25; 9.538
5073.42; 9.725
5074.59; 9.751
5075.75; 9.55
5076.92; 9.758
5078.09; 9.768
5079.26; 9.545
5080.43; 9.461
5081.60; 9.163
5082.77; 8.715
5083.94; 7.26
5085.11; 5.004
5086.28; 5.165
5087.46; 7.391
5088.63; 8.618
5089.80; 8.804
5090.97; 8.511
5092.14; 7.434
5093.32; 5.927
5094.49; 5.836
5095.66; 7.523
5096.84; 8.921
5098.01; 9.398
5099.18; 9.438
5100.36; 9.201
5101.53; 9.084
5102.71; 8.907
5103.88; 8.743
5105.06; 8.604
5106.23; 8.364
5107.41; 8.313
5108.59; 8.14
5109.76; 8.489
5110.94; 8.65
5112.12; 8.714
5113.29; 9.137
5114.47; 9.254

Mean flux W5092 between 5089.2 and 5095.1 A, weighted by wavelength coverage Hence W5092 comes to 7.31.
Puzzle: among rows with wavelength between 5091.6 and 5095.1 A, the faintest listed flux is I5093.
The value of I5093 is 5.836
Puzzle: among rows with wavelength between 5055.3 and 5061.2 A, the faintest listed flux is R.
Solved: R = 9.079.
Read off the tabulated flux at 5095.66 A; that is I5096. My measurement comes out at 7.523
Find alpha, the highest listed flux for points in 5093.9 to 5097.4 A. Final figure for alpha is 8.921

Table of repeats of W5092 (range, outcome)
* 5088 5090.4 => 8.7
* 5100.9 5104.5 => 8.91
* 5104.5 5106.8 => 8.5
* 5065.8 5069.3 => 9.58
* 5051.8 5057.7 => 9.65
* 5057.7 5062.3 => 9.72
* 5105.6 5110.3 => 8.33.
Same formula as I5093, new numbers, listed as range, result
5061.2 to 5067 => 9.605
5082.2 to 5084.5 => 7.26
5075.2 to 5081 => 9.461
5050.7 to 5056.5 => 9.442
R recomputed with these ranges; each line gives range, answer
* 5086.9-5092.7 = 7.391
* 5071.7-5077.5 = 9.538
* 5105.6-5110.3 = 8.14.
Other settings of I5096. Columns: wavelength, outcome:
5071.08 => 9.7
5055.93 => 9.442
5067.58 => 9.588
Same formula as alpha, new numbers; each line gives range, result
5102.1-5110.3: 8.907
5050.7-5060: 9.985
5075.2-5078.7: 9.768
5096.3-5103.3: 9.438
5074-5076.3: 9.751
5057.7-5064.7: 9.876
